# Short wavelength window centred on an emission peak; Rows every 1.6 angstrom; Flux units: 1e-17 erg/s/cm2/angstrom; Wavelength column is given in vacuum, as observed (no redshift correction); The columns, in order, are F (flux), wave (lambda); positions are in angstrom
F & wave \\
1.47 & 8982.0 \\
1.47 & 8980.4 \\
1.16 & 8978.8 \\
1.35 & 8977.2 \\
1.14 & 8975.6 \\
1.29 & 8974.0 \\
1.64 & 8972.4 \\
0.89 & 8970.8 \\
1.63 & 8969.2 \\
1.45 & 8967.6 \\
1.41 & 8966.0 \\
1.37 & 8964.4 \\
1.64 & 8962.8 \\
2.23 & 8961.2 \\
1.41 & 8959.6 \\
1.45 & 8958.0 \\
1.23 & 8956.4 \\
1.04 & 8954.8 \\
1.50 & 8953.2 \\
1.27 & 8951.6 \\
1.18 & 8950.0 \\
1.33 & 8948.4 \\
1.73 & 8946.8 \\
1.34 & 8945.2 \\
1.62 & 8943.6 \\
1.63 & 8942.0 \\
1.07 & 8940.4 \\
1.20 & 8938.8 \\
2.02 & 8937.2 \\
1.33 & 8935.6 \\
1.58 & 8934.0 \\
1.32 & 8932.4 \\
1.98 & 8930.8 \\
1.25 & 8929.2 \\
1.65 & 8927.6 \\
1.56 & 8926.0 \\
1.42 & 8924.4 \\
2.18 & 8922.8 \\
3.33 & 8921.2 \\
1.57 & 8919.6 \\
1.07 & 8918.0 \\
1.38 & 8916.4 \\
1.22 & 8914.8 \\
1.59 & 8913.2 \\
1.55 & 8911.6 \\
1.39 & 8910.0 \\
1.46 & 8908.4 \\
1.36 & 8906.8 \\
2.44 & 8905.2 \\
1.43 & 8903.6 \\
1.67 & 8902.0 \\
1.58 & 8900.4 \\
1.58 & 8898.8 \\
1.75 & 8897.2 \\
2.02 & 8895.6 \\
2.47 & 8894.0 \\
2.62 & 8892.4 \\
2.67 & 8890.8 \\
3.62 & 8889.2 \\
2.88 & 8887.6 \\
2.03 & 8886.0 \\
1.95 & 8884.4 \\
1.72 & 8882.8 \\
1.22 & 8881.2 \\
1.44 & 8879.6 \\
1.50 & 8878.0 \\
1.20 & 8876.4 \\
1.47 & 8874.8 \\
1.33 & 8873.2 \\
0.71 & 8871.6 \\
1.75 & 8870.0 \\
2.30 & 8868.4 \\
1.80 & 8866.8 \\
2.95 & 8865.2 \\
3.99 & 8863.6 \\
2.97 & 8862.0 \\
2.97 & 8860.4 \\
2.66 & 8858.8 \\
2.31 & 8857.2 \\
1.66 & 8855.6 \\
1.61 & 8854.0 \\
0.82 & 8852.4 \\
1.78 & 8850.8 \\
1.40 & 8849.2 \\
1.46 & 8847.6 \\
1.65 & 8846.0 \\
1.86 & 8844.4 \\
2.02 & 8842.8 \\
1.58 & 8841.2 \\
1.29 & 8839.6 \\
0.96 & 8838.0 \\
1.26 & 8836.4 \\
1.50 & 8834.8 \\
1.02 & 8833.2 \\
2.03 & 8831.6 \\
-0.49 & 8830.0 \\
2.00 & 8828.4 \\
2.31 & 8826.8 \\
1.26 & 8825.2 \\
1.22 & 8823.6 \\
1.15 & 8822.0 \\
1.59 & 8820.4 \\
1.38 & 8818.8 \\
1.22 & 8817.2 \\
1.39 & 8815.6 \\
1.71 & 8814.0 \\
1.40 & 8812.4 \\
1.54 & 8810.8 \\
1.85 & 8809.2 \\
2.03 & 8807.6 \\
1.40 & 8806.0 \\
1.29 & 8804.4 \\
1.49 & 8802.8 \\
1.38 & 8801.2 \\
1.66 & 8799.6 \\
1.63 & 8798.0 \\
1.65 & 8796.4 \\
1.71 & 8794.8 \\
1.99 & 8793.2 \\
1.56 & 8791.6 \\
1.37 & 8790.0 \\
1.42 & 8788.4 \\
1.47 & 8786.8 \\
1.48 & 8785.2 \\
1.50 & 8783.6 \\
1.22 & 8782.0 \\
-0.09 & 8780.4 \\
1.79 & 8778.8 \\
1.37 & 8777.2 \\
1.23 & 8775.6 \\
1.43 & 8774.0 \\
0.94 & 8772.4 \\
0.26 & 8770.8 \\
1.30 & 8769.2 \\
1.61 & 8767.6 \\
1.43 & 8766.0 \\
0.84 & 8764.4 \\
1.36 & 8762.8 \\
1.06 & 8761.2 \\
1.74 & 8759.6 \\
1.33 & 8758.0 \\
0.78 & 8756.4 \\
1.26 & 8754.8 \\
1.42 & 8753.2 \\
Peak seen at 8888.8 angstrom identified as [N II] 6583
